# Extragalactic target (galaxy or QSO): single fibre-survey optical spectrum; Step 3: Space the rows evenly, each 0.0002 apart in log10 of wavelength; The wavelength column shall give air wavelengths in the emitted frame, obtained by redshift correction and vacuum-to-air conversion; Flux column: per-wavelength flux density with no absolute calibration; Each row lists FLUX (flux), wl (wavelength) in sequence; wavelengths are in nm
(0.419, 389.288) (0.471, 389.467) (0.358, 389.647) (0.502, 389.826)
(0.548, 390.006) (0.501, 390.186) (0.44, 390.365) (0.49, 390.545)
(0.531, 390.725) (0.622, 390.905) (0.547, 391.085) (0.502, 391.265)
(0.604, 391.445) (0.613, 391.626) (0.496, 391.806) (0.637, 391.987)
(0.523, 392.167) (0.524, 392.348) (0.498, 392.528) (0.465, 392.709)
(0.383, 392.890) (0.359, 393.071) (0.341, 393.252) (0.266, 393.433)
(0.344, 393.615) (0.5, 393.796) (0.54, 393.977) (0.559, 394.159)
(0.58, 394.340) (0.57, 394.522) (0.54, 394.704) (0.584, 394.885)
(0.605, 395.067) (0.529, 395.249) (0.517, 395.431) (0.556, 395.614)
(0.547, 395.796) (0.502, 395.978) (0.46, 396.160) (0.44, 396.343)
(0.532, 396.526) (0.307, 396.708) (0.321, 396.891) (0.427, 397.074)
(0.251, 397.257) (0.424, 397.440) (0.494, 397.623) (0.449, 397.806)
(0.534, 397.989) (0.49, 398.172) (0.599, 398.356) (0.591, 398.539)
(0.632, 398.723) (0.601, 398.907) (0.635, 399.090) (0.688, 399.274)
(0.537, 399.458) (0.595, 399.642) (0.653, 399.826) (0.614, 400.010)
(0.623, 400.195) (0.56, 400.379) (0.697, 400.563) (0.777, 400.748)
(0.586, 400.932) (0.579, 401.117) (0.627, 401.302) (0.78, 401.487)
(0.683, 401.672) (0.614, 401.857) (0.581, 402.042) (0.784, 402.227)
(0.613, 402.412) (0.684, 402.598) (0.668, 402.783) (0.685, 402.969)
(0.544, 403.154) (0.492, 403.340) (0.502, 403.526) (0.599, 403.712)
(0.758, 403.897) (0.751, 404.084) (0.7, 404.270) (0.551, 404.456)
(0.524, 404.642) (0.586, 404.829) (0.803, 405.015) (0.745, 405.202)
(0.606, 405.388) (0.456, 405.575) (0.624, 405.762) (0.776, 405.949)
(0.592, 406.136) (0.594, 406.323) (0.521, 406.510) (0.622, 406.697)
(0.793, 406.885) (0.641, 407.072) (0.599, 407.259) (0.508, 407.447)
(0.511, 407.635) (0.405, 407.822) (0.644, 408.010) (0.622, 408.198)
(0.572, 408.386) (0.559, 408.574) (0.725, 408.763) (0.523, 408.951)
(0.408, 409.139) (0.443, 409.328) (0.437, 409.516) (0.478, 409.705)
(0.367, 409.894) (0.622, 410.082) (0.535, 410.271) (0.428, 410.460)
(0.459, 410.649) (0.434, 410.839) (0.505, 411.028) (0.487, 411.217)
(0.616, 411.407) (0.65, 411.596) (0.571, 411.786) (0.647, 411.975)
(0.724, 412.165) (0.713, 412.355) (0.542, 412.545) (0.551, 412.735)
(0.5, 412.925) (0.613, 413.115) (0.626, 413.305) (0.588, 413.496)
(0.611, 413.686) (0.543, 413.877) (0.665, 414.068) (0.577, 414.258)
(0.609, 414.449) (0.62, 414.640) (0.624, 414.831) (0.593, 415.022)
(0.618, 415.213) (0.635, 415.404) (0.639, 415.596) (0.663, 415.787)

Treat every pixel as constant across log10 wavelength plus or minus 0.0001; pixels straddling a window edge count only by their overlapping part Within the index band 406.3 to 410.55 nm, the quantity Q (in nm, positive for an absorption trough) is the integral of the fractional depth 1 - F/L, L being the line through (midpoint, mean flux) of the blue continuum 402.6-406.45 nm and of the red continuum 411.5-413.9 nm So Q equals 0.51 nm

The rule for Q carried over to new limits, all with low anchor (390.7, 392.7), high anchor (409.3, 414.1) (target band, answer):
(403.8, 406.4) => -0.451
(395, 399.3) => 0.386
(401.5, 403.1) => -0.333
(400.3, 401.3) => -0.159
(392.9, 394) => 0.338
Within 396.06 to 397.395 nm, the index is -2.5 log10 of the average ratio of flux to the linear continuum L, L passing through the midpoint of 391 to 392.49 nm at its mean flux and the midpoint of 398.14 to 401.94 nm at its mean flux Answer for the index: 0.46 mag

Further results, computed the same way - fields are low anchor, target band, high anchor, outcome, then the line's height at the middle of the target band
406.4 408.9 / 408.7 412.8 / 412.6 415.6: 0.111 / 0.596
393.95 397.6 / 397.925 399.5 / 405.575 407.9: -0.147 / 0.517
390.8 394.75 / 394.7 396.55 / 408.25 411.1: -0.058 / 0.5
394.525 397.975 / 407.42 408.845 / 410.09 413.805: -0.044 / 0.547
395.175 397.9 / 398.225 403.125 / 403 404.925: -0.193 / 0.536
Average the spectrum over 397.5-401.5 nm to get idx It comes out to 0.602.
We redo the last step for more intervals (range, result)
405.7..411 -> 0.55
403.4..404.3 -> 0.653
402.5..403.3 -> 0.635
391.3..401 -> 0.523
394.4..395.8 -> 0.557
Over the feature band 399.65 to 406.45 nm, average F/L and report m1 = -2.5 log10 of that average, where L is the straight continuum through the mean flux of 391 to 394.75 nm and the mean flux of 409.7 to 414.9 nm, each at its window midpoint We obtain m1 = -0.19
